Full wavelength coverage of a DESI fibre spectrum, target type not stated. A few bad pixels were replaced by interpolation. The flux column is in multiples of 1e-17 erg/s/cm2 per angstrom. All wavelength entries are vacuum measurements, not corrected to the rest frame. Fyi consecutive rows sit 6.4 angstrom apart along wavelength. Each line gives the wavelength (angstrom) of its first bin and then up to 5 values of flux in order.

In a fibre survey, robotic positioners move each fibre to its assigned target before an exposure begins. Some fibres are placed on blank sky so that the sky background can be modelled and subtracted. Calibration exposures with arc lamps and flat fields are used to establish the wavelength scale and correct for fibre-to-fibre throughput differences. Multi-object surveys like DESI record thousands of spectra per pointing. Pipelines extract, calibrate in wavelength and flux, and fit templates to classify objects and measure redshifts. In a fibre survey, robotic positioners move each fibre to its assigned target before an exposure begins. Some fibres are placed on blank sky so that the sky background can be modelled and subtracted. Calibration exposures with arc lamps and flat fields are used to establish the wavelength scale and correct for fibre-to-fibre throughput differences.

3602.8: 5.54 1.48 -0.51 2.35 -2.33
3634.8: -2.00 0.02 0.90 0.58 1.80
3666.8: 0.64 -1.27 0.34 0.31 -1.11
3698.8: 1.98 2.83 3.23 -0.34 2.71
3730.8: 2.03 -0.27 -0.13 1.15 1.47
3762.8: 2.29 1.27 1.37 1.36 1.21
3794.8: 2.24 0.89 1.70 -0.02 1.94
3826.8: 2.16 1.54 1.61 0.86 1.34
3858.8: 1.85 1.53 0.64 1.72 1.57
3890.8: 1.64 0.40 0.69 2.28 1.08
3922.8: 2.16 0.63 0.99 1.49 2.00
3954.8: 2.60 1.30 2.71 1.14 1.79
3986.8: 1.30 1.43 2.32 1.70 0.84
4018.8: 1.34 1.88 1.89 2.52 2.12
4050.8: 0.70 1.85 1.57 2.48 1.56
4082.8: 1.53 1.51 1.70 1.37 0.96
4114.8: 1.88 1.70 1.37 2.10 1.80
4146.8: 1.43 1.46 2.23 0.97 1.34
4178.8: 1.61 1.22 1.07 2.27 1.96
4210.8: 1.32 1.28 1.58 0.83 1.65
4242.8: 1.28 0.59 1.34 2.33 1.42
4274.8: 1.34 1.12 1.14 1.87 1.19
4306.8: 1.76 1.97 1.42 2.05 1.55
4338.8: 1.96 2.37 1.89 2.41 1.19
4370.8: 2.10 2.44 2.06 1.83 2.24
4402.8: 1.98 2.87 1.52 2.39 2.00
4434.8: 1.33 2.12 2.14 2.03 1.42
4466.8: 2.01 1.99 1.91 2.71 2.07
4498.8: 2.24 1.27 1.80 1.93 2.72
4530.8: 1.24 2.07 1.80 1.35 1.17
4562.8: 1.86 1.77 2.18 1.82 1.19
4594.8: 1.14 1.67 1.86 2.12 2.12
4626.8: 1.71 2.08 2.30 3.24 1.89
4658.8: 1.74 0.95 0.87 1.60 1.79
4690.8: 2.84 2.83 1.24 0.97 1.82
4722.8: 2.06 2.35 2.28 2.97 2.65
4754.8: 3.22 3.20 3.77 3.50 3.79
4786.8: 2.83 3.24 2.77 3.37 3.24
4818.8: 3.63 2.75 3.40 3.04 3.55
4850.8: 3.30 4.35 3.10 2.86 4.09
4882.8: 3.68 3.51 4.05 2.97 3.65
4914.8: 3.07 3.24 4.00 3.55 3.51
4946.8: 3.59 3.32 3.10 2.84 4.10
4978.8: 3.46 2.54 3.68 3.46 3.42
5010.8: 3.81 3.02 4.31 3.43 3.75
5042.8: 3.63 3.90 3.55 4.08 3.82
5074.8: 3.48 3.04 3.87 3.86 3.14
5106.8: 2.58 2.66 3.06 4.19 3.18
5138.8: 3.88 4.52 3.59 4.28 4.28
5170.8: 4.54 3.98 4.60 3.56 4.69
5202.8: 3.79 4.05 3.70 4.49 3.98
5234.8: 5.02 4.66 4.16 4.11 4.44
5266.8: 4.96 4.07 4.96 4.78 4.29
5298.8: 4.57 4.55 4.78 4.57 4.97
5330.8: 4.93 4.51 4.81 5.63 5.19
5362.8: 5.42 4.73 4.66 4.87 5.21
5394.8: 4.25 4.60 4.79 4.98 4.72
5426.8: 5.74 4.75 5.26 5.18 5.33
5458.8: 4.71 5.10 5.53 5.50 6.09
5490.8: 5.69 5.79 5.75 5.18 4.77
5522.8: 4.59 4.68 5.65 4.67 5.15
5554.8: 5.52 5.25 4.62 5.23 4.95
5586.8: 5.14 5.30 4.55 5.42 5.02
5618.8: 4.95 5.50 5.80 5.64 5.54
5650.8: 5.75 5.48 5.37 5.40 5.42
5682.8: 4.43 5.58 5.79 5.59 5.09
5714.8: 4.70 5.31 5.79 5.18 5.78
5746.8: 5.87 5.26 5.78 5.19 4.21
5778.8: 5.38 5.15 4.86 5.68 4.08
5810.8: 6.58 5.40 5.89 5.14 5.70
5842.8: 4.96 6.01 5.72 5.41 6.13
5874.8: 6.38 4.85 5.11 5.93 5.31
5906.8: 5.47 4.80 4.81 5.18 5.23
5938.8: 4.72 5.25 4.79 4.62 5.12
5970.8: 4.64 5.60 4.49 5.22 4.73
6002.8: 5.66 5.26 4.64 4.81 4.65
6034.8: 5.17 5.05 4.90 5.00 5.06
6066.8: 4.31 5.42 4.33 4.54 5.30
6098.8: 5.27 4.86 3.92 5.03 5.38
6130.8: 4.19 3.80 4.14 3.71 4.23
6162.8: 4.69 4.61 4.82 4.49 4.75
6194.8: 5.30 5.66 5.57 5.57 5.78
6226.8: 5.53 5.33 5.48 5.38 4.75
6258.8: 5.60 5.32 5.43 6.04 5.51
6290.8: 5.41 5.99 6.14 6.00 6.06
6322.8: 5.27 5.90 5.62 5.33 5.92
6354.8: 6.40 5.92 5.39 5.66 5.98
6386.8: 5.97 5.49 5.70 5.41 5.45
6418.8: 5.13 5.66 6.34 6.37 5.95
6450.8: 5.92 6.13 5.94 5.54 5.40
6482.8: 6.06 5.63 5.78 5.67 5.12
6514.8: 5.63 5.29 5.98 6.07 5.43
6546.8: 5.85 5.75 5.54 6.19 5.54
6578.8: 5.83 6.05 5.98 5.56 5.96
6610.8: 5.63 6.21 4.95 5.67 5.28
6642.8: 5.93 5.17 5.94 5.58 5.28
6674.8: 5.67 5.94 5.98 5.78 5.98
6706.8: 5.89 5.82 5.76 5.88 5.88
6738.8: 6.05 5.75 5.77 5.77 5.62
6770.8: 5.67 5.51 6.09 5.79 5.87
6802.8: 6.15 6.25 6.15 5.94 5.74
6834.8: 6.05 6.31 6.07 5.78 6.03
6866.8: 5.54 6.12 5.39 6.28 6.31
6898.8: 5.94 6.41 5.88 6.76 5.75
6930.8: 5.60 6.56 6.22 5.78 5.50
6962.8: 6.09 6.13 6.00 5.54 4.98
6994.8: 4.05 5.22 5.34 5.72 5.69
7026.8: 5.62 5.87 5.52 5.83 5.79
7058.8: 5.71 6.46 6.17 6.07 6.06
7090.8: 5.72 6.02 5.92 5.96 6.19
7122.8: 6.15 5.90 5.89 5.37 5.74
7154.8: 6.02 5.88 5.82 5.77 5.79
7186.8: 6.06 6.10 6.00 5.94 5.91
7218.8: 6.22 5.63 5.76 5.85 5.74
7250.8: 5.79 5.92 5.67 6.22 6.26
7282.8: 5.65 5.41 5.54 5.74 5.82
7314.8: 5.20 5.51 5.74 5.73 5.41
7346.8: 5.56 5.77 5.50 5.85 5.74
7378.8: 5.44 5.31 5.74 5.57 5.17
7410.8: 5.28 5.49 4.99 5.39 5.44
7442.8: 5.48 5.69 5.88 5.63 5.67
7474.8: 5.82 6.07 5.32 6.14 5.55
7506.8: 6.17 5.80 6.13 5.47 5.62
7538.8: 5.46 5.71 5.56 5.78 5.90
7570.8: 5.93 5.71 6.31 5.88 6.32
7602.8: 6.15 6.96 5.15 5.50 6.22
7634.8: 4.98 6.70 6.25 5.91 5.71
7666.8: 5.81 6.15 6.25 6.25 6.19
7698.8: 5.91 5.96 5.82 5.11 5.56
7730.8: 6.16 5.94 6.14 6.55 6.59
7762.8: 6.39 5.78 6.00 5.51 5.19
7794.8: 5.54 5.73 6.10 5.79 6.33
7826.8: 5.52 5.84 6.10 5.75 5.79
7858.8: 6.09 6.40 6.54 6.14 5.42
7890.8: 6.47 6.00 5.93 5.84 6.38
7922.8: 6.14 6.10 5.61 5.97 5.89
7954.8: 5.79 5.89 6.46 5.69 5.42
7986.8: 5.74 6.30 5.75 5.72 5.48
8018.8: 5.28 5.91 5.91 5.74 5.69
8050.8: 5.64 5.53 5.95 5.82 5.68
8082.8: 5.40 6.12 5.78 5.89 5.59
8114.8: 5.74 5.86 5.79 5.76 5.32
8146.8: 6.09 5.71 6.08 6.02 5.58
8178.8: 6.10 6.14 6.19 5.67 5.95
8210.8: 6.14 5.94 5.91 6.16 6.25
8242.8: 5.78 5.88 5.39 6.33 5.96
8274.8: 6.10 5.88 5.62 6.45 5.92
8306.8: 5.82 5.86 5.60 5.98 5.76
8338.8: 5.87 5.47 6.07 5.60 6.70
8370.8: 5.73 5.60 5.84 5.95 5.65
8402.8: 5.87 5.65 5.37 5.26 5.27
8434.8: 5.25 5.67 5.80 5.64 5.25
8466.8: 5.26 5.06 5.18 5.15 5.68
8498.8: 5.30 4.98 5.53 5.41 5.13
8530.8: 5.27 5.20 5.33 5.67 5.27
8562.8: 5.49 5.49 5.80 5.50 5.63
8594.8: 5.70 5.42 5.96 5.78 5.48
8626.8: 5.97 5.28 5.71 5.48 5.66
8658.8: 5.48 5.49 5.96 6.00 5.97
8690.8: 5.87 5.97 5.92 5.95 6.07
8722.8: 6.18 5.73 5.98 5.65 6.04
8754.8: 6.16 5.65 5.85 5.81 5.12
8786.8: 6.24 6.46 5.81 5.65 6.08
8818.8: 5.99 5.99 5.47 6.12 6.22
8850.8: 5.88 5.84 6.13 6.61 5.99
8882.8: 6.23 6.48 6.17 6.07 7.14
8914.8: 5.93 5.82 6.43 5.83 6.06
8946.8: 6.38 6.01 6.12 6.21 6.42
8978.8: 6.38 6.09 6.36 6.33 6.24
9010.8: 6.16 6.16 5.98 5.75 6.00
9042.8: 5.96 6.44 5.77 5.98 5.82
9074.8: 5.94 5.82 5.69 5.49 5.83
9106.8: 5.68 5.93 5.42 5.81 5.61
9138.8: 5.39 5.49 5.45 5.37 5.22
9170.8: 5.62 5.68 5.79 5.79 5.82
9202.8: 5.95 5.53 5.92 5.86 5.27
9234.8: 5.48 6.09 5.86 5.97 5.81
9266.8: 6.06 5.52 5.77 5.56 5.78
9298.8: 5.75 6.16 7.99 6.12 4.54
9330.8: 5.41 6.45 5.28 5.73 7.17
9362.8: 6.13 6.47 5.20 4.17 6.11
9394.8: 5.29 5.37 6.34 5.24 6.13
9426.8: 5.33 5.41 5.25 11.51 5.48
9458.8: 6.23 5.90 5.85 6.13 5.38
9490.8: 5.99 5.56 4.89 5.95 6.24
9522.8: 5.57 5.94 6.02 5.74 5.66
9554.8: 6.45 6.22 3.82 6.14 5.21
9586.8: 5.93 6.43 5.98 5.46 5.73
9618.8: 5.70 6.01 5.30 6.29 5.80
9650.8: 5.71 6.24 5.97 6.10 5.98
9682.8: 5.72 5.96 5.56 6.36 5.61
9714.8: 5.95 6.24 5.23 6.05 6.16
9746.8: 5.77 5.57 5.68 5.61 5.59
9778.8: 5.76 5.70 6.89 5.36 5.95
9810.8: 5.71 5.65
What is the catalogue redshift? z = 0.187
